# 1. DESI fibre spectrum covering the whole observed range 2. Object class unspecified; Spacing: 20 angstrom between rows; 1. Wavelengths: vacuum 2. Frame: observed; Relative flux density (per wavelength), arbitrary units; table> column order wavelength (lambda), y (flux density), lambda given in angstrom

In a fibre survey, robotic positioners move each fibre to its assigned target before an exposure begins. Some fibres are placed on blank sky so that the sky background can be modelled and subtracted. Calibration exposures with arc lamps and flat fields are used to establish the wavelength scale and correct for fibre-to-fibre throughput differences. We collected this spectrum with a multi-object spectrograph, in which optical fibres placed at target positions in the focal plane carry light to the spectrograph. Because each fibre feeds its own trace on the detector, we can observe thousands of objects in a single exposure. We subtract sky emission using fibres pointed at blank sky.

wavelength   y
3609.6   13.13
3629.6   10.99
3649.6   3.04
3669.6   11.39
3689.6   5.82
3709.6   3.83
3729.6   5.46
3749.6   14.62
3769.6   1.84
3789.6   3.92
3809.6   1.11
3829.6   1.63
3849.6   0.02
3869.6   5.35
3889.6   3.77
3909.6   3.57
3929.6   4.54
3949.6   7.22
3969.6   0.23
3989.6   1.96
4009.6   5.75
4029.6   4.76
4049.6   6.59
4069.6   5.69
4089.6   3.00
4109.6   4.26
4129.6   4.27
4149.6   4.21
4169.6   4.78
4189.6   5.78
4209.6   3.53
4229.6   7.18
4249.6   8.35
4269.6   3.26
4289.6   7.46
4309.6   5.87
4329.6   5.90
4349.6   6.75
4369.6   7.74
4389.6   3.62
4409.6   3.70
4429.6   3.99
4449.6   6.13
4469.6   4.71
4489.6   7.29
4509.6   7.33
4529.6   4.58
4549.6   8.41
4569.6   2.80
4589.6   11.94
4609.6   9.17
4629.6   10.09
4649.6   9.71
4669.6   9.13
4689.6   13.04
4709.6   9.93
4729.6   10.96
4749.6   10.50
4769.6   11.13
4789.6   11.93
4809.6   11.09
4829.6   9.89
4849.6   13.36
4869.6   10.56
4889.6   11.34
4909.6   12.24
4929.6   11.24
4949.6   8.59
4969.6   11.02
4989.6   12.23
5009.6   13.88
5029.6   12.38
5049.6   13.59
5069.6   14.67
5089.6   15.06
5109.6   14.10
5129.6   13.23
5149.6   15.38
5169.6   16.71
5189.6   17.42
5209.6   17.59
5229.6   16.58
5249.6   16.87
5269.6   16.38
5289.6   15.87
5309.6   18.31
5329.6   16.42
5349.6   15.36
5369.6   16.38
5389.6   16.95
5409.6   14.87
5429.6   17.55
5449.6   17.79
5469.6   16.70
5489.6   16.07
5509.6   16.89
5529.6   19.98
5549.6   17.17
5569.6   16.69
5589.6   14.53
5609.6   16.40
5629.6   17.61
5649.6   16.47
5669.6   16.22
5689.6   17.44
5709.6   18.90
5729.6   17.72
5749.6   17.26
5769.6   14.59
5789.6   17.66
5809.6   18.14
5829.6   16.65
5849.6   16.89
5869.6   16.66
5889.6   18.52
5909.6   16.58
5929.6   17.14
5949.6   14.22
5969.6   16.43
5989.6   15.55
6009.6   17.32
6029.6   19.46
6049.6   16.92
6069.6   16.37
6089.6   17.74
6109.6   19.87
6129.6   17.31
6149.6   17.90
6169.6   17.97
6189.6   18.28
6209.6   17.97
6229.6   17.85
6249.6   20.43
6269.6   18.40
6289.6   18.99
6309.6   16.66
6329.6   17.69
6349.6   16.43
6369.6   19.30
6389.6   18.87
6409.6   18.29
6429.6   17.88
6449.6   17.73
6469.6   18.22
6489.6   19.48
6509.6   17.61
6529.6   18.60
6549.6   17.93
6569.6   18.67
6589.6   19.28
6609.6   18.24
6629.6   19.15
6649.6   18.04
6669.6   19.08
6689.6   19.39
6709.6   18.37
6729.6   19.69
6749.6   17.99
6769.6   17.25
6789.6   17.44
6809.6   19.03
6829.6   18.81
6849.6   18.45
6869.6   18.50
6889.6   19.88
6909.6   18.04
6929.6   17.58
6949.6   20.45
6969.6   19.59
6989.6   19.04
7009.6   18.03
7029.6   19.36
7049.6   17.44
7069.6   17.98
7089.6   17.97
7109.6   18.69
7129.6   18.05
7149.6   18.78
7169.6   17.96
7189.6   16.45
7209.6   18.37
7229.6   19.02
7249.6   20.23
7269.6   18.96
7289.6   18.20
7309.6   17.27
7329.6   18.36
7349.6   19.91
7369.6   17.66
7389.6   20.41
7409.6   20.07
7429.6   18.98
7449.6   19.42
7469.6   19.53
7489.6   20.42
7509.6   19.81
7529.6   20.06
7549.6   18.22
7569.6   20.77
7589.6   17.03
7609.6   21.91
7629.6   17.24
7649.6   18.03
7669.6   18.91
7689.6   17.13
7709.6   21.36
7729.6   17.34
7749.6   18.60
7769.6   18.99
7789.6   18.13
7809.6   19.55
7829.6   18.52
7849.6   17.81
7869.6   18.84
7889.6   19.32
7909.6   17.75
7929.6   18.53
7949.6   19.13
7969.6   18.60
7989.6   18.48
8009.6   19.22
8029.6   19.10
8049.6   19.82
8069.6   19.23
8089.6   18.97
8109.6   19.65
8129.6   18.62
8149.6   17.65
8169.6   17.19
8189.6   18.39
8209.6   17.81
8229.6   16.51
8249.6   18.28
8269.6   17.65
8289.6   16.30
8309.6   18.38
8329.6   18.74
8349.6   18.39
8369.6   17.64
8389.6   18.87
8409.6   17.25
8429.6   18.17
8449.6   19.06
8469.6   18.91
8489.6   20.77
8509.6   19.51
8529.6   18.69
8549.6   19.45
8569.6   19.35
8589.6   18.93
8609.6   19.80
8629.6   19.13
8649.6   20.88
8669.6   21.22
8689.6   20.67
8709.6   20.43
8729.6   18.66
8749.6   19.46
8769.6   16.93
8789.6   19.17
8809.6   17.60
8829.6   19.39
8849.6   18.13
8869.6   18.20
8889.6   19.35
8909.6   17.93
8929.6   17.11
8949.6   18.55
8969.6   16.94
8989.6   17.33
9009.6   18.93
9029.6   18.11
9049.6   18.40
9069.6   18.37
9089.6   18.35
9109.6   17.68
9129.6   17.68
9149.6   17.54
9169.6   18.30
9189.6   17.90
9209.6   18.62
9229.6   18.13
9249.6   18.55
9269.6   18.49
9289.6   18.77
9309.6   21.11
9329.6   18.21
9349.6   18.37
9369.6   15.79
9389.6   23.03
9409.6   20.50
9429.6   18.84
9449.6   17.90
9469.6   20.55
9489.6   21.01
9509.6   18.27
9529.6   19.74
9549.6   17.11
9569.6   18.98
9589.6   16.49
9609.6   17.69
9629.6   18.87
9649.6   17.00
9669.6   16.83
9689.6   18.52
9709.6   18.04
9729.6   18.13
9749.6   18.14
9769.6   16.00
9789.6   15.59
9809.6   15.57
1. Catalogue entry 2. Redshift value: 0.150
